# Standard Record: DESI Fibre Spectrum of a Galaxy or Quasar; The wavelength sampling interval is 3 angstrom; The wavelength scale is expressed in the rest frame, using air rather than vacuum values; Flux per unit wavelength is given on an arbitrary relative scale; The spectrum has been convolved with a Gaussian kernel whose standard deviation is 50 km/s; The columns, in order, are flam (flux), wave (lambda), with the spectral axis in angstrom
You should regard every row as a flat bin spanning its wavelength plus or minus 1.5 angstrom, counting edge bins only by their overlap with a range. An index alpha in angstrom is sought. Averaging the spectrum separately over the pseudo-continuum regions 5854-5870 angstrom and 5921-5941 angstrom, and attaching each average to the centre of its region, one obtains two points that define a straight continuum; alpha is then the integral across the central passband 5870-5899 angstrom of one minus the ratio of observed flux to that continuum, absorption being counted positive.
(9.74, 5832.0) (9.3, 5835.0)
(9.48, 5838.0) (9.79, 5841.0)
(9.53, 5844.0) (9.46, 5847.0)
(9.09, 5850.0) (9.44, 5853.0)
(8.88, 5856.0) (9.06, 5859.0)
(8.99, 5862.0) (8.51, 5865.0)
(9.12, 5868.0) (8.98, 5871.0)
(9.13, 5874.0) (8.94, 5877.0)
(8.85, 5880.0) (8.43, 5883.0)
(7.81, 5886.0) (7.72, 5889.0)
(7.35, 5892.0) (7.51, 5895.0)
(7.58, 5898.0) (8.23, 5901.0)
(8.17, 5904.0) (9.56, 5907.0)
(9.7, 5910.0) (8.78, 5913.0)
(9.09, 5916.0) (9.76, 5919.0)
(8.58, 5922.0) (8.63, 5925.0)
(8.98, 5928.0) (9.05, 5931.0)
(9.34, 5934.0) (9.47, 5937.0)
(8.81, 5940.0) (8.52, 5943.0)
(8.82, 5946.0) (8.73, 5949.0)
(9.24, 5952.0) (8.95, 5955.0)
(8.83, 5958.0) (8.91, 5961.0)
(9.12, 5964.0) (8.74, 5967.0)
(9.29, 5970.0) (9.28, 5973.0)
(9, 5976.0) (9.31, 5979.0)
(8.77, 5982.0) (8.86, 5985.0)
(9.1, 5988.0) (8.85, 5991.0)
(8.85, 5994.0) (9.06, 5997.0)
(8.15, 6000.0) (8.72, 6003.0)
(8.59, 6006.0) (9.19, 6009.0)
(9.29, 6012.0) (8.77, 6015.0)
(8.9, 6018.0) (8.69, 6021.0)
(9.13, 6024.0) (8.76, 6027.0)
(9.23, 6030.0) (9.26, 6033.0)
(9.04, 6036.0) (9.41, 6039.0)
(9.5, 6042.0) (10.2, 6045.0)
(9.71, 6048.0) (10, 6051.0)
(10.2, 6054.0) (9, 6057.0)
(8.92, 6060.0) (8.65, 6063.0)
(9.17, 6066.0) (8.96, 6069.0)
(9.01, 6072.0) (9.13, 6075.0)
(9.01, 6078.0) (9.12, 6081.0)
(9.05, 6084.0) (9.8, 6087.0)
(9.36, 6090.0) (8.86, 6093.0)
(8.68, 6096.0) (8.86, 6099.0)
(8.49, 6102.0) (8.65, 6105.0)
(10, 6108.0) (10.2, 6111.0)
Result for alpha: 2.3 angstrom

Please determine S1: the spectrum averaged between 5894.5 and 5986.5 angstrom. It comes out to 8.91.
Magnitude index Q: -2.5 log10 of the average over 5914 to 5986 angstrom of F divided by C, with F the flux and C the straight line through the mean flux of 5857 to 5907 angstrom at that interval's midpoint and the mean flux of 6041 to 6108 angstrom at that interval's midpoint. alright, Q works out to -0.04 mag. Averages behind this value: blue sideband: 8.44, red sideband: 9.21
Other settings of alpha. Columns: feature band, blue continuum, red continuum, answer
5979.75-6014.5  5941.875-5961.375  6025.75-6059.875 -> 1.13 angstrom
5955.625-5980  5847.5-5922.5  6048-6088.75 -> -0.27 angstrom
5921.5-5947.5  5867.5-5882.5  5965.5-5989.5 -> 0.24 angstrom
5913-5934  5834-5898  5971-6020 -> -0.41 angstrom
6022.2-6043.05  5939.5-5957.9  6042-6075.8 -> 0.16 angstrom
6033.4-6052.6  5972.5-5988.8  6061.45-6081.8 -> -1.30 angstrom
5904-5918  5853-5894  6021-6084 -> -0.69 angstrom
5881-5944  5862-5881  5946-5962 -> 2.12 angstrom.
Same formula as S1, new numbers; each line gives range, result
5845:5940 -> 8.78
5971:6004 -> 8.91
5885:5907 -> 7.89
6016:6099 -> 9.2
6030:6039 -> 9.21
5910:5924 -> 9.11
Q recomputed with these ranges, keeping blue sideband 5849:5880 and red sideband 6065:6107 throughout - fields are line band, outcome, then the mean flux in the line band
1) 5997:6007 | 0.06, 8.57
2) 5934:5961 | 0.01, 8.94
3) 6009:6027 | 0.01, 8.96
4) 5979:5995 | 0.01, 8.93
